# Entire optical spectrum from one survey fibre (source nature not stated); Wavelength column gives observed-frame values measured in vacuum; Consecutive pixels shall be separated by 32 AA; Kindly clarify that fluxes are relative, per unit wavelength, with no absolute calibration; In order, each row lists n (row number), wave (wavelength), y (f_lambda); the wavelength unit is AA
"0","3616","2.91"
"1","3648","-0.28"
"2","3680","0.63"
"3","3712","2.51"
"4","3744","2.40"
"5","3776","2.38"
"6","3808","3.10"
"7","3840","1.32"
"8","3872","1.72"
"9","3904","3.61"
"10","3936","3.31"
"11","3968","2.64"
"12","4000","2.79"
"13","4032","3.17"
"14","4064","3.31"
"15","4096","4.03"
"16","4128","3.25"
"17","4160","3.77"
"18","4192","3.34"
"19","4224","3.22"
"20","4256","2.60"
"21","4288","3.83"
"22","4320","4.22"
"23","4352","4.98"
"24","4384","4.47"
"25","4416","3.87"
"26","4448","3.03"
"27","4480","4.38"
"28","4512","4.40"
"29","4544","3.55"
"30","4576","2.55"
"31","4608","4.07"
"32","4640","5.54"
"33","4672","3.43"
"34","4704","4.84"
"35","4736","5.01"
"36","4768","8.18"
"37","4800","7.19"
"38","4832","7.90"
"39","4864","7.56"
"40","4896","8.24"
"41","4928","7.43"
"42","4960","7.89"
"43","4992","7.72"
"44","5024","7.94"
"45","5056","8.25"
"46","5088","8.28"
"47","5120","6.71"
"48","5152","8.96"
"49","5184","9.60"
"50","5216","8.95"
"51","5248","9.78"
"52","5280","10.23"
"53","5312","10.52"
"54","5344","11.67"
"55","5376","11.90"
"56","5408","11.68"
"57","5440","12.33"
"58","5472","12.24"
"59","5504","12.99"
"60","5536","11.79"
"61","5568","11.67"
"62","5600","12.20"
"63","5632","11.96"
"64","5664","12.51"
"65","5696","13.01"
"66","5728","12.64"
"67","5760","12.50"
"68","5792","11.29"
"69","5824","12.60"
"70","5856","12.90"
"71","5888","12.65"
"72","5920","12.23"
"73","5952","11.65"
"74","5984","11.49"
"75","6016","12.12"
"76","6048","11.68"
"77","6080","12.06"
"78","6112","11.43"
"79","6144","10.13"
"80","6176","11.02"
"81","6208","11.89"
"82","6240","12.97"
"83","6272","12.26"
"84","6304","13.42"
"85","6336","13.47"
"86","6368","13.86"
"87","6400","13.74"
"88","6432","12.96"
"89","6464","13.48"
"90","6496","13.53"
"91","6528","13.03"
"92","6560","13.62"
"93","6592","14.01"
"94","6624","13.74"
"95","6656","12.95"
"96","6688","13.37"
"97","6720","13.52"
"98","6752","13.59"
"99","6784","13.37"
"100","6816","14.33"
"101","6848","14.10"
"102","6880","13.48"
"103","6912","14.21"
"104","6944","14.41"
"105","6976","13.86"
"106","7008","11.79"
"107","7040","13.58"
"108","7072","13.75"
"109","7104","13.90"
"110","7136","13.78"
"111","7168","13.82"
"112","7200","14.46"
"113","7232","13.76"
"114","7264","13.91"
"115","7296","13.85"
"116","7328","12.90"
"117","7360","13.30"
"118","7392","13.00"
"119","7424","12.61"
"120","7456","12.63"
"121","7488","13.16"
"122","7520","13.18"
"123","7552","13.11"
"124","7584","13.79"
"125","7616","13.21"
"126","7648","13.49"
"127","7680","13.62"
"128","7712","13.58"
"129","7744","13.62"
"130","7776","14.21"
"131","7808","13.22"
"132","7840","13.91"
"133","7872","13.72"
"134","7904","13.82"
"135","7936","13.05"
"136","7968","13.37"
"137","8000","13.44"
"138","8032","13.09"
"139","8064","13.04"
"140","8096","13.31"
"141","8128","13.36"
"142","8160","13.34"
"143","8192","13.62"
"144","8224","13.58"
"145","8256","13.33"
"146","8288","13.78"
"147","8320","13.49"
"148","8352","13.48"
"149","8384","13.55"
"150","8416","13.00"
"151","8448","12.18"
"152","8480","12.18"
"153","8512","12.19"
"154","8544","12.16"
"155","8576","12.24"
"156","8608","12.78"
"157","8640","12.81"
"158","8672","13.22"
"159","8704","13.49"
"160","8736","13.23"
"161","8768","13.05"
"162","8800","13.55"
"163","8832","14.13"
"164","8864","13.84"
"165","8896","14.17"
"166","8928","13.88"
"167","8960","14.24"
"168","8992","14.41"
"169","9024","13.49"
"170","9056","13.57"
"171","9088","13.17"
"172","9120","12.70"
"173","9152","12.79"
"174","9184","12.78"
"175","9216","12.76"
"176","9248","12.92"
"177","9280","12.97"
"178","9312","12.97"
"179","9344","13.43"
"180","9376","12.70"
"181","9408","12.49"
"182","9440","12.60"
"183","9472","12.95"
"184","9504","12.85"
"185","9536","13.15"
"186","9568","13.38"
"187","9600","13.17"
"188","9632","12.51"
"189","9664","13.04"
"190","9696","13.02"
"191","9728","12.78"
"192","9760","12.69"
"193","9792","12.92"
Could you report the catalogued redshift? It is 0.19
